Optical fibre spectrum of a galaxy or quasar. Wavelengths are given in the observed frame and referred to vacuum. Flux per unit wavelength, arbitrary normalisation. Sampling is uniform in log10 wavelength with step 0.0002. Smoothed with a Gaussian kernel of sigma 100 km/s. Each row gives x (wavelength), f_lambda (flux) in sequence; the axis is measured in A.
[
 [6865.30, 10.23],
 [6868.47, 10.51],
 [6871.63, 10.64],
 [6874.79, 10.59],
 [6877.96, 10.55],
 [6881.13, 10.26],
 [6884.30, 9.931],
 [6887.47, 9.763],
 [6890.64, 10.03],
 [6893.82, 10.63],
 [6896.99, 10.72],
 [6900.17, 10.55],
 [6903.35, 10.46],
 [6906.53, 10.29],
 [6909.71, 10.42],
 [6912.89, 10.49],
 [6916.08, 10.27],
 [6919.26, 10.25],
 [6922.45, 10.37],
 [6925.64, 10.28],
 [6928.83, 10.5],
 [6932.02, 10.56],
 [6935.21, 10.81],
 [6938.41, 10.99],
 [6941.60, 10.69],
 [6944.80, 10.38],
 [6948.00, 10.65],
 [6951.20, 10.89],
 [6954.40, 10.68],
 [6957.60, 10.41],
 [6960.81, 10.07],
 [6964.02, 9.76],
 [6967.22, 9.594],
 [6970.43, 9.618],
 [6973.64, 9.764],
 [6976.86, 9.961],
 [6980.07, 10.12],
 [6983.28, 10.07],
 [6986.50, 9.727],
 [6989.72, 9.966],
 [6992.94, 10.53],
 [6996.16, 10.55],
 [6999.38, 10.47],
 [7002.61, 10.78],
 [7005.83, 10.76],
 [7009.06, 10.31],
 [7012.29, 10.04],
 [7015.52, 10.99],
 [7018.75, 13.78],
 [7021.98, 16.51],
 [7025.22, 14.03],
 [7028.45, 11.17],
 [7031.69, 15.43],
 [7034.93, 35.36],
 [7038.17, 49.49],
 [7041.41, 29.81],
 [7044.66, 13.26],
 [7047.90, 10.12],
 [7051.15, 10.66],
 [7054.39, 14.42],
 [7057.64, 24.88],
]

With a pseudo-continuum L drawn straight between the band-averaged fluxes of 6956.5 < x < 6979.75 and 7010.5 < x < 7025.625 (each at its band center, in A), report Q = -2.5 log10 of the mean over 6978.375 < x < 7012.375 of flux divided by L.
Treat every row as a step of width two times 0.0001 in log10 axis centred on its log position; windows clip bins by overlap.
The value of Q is 0.12 mag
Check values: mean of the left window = 9.88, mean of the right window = 13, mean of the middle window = 10.3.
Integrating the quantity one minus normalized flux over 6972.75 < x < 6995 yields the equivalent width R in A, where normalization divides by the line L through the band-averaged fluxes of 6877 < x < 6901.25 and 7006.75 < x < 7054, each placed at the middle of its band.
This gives 7.6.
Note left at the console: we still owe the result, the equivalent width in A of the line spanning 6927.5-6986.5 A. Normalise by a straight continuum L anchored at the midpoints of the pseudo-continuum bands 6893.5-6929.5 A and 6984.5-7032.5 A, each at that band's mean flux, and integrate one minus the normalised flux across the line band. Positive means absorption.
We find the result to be 3.6 A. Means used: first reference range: 10.4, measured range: 10.3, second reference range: 11.6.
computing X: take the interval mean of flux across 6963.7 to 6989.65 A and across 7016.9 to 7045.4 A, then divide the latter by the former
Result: 2.3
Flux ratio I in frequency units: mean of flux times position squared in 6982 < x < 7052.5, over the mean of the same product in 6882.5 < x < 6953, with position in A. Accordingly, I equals 1.50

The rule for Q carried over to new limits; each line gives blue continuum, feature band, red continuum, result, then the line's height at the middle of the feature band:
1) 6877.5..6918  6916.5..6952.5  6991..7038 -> 0.111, 11.7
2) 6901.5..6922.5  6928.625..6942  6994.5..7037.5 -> 0.058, 11.3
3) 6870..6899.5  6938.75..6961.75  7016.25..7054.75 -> 0.327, 14.3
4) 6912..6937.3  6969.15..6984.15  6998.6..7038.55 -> 0.337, 13.5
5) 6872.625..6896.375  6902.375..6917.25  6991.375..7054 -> 0.094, 11.3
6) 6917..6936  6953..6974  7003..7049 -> 0.299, 13.2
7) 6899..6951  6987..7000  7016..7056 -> 0.470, 15.9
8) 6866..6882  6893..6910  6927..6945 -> 0.007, 10.6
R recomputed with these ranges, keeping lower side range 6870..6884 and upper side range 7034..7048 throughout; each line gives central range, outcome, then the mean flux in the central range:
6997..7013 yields 9.28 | 10.5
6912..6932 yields 6.67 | 10.4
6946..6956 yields 4.32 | 10.7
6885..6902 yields 2.76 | 10.3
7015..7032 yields 8.42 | 13.7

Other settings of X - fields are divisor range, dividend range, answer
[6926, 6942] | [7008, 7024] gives 1.16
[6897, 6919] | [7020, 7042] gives 2.31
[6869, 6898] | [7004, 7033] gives 1.21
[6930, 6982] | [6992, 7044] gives 1.64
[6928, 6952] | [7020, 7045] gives 2.20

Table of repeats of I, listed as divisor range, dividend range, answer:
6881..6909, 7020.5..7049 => 2.22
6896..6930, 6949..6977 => 0.98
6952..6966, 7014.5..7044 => 2.17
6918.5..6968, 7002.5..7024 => 1.17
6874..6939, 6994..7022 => 1.12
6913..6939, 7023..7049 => 2.21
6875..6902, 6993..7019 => 1.08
